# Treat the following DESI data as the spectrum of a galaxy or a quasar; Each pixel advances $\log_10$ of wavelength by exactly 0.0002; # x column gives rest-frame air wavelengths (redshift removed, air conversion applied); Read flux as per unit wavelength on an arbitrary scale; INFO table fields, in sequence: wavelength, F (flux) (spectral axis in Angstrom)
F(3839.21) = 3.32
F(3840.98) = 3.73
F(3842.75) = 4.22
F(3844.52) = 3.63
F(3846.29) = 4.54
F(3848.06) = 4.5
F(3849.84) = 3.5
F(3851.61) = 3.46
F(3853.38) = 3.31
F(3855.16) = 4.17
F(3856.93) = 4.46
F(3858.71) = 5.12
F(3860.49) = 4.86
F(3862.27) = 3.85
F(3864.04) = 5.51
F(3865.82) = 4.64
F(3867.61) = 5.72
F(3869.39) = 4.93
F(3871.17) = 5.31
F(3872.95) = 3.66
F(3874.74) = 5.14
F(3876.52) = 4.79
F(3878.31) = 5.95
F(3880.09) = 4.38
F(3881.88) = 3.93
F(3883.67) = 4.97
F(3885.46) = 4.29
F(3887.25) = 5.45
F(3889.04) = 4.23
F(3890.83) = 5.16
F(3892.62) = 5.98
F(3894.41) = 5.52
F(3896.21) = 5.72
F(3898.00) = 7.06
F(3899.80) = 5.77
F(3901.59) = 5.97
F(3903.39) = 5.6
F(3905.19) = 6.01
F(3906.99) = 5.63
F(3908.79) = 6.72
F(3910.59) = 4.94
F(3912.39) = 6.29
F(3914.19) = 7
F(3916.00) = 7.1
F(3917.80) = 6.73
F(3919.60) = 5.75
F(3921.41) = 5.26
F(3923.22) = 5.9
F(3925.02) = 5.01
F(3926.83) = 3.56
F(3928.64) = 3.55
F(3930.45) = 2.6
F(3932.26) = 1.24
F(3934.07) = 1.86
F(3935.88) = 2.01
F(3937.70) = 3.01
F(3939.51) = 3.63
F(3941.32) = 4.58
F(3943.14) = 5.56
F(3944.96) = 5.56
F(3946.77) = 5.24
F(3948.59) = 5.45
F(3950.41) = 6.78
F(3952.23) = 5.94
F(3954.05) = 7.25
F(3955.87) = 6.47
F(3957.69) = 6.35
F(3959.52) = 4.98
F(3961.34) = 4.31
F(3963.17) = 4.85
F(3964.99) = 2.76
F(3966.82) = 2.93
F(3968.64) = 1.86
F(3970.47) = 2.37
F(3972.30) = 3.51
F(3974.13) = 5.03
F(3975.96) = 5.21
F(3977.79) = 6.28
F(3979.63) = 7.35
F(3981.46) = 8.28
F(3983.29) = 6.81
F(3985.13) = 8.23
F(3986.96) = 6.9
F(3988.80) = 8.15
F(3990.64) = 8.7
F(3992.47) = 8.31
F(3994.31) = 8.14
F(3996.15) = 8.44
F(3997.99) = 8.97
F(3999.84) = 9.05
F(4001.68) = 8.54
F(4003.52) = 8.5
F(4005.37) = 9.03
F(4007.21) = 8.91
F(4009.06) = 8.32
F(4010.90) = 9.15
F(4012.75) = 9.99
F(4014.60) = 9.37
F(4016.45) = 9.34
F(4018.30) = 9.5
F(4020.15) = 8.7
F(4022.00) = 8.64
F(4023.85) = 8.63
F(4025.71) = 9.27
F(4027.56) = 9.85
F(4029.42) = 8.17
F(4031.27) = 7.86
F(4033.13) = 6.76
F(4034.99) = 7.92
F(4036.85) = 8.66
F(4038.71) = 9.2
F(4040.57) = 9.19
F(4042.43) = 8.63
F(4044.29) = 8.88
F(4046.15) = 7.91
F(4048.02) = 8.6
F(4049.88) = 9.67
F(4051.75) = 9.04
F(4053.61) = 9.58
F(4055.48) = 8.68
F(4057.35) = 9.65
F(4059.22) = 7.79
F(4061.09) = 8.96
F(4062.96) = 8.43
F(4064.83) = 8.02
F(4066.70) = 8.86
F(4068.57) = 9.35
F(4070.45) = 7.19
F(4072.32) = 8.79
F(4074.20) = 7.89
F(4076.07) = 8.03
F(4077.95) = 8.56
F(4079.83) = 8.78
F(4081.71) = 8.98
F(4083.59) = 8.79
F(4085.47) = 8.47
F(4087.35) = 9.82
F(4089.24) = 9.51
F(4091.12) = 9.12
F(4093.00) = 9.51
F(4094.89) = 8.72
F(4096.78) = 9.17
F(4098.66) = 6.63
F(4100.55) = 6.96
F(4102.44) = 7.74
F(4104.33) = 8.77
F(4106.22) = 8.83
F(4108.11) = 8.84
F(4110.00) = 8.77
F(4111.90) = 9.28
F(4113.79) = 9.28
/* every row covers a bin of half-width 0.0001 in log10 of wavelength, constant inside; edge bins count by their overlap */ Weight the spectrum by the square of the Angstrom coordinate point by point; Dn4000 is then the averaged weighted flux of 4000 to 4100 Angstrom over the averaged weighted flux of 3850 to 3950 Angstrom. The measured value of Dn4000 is 1.93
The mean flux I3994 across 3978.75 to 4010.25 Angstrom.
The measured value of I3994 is 8.28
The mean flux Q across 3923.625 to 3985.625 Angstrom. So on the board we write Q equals 4.71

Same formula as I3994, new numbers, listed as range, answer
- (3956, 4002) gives 6.23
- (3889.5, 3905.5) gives 5.82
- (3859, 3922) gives 5.42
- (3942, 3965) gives 5.6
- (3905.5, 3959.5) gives 5.08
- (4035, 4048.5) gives 8.67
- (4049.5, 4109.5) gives 8.65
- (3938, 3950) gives 4.98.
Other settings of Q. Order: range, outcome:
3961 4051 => 7.66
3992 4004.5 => 8.57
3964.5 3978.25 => 3.69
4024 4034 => 8.41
